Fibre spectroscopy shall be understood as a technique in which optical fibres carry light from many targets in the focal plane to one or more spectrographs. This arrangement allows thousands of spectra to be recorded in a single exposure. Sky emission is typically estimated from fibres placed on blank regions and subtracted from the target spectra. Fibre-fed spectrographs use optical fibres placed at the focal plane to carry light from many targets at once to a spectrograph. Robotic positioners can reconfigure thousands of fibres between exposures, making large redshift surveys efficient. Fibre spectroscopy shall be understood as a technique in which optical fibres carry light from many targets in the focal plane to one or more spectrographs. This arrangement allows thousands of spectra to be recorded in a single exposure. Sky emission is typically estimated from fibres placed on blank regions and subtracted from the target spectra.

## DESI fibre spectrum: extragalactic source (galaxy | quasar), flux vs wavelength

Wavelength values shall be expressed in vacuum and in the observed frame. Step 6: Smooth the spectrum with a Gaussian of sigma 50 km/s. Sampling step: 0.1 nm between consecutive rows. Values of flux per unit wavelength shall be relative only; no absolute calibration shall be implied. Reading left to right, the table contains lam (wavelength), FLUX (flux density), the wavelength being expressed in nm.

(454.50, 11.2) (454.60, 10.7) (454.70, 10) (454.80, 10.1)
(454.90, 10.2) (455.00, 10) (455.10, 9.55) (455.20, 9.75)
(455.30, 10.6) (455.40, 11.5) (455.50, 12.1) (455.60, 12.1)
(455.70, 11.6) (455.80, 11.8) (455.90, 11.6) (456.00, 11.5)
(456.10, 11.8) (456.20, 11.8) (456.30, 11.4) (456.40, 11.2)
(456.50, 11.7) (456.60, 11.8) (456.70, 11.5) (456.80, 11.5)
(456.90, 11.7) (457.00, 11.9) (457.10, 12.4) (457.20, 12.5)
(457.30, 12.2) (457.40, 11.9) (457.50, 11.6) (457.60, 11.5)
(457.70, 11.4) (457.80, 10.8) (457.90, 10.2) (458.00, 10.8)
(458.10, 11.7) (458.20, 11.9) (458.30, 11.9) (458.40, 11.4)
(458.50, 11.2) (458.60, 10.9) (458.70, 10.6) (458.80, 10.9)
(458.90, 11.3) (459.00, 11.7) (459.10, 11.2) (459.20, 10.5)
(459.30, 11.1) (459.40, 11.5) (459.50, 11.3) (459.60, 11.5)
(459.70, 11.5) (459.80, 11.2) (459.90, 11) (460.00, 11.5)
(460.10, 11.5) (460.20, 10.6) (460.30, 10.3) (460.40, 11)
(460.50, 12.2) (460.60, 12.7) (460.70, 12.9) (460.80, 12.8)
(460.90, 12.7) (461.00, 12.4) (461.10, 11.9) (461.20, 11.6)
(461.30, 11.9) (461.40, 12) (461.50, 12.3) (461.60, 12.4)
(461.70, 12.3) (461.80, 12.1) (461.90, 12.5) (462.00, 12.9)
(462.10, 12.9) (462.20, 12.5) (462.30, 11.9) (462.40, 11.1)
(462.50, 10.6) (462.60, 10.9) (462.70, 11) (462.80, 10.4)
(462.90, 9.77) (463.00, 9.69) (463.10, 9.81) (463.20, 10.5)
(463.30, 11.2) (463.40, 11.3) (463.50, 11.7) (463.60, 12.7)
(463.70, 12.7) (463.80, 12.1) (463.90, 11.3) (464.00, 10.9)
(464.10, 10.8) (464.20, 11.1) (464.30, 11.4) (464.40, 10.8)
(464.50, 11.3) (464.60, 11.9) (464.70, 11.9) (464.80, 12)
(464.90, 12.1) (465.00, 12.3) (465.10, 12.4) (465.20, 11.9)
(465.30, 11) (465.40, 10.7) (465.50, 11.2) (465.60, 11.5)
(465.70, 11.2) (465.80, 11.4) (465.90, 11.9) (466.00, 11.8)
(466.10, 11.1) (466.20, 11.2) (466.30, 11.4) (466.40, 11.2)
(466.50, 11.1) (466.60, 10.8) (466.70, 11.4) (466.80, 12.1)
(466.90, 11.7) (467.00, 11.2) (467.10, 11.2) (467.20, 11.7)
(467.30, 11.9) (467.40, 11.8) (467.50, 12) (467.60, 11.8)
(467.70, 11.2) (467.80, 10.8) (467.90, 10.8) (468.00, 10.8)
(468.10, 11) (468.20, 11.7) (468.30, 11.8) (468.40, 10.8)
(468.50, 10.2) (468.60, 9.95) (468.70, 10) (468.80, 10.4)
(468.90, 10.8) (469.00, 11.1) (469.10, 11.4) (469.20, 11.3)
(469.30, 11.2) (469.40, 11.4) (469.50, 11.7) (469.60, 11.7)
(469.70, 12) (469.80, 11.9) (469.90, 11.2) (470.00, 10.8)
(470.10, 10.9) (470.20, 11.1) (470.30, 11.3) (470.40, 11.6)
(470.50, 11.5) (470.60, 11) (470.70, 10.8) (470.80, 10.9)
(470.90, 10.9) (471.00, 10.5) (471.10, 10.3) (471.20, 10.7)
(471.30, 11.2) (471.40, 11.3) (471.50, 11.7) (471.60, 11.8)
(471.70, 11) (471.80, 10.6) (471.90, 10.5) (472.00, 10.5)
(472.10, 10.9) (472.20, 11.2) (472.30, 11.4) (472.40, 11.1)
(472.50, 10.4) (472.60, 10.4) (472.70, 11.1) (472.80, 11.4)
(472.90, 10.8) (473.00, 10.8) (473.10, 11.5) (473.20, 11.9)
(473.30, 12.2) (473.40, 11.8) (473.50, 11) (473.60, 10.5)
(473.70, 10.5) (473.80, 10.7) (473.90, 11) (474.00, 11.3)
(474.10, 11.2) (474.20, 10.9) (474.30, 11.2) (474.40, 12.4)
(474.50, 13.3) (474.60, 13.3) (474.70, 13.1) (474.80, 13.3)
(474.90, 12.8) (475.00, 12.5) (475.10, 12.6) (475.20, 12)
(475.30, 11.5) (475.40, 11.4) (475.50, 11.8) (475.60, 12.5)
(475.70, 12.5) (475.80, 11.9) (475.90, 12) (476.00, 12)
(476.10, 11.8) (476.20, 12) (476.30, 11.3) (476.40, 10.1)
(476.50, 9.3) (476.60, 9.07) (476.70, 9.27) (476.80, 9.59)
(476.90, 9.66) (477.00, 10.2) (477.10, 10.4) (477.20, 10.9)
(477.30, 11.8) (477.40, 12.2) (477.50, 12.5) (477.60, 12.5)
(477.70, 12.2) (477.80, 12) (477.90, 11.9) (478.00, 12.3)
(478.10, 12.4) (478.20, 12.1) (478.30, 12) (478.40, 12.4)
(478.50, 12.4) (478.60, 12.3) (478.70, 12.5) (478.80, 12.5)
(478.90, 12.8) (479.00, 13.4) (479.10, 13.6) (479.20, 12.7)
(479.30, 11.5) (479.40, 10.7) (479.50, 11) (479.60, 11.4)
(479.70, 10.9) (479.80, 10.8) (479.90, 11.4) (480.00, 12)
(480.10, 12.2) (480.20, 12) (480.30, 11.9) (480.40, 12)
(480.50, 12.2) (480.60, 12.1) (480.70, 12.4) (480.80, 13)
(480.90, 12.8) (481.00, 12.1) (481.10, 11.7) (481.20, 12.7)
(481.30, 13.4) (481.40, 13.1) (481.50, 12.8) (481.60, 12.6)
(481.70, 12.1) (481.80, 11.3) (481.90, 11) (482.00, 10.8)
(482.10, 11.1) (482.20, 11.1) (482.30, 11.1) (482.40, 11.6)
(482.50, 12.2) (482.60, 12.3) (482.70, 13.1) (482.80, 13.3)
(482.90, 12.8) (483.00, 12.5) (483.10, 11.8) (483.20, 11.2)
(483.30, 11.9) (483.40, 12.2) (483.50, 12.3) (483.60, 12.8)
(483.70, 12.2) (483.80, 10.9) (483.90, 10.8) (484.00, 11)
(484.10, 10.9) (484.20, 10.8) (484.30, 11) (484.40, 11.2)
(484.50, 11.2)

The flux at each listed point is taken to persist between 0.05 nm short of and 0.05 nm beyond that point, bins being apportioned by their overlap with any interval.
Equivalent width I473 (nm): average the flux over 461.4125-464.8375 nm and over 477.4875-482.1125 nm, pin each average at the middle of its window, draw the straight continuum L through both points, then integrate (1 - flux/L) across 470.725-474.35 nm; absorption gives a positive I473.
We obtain 0.25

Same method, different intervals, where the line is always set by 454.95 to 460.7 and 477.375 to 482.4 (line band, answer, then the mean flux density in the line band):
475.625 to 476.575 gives 0.04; 11.4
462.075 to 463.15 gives 0.06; 10.9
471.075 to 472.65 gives 0.12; 10.9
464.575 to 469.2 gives 0.13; 11.3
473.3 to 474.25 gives 0.07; 11.1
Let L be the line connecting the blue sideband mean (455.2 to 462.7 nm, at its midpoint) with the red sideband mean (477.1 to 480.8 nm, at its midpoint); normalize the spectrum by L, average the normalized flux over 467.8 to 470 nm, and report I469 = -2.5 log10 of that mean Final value 0.07 mag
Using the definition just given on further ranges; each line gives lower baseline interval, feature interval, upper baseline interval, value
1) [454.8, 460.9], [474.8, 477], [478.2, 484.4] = 0.05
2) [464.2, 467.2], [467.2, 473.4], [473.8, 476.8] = 0.04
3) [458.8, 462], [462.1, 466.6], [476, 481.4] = 0.04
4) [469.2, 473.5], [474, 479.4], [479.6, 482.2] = -0.02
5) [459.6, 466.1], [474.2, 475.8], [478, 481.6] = -0.03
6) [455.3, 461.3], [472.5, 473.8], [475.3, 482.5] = 0.06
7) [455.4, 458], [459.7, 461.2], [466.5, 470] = -0.02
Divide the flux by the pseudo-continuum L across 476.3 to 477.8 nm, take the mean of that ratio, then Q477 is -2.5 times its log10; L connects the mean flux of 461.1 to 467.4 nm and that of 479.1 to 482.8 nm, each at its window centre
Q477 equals 0.11 mag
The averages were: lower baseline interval 11.5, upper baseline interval 12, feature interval 10.8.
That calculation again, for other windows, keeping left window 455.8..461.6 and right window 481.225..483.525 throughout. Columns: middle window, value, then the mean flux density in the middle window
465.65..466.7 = 0.04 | 11.3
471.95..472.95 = 0.09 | 10.9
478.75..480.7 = 0.00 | 12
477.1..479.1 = -0.02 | 12.3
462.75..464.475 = 0.06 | 11.1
